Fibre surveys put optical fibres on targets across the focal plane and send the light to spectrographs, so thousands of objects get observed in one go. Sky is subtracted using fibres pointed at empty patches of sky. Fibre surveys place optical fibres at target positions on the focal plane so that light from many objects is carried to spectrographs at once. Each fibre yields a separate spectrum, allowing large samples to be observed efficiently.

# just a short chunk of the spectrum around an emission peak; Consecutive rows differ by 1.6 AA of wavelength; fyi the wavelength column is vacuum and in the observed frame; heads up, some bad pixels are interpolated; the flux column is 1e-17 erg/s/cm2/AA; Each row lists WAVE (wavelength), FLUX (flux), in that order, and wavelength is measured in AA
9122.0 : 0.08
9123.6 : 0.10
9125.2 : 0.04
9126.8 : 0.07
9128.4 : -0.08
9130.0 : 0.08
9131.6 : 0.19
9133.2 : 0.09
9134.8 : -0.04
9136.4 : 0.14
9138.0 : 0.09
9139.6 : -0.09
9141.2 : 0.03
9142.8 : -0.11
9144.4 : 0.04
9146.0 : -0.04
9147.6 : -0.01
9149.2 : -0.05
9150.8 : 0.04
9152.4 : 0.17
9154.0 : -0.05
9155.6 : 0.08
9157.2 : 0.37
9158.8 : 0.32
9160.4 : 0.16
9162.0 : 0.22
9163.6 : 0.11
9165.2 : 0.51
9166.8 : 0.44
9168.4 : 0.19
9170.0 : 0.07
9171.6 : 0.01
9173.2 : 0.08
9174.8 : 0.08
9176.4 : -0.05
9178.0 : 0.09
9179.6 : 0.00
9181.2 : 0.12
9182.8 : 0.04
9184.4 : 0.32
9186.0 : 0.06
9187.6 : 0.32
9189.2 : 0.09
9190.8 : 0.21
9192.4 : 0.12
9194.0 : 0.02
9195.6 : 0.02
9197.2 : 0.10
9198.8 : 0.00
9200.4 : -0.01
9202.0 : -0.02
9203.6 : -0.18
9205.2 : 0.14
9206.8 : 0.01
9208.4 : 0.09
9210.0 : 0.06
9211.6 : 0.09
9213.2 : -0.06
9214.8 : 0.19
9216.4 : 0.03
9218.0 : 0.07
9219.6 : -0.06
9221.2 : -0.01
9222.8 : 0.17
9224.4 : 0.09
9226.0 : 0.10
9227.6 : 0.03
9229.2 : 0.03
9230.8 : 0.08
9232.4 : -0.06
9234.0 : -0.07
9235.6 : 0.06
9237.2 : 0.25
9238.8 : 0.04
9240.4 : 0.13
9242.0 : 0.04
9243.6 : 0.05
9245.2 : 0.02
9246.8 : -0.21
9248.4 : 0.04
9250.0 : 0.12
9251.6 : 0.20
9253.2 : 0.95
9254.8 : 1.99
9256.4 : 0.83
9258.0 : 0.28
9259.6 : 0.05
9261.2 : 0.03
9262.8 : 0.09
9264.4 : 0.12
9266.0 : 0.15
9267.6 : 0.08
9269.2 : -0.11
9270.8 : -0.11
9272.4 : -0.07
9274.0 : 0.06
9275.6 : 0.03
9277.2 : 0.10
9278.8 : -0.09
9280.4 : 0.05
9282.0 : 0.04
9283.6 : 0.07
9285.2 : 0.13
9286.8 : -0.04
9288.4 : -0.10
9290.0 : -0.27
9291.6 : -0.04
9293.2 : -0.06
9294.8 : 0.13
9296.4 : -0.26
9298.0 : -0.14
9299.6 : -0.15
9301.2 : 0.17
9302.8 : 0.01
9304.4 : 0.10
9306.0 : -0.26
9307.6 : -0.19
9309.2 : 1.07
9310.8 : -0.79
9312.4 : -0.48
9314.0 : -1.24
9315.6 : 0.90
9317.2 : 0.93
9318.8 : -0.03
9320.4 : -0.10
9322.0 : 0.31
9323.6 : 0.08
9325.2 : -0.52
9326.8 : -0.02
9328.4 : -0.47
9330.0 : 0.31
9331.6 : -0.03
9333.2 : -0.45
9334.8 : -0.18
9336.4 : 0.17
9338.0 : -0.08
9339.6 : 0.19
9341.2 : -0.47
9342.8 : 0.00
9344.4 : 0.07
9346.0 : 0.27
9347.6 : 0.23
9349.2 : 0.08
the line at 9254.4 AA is [O III] 5007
